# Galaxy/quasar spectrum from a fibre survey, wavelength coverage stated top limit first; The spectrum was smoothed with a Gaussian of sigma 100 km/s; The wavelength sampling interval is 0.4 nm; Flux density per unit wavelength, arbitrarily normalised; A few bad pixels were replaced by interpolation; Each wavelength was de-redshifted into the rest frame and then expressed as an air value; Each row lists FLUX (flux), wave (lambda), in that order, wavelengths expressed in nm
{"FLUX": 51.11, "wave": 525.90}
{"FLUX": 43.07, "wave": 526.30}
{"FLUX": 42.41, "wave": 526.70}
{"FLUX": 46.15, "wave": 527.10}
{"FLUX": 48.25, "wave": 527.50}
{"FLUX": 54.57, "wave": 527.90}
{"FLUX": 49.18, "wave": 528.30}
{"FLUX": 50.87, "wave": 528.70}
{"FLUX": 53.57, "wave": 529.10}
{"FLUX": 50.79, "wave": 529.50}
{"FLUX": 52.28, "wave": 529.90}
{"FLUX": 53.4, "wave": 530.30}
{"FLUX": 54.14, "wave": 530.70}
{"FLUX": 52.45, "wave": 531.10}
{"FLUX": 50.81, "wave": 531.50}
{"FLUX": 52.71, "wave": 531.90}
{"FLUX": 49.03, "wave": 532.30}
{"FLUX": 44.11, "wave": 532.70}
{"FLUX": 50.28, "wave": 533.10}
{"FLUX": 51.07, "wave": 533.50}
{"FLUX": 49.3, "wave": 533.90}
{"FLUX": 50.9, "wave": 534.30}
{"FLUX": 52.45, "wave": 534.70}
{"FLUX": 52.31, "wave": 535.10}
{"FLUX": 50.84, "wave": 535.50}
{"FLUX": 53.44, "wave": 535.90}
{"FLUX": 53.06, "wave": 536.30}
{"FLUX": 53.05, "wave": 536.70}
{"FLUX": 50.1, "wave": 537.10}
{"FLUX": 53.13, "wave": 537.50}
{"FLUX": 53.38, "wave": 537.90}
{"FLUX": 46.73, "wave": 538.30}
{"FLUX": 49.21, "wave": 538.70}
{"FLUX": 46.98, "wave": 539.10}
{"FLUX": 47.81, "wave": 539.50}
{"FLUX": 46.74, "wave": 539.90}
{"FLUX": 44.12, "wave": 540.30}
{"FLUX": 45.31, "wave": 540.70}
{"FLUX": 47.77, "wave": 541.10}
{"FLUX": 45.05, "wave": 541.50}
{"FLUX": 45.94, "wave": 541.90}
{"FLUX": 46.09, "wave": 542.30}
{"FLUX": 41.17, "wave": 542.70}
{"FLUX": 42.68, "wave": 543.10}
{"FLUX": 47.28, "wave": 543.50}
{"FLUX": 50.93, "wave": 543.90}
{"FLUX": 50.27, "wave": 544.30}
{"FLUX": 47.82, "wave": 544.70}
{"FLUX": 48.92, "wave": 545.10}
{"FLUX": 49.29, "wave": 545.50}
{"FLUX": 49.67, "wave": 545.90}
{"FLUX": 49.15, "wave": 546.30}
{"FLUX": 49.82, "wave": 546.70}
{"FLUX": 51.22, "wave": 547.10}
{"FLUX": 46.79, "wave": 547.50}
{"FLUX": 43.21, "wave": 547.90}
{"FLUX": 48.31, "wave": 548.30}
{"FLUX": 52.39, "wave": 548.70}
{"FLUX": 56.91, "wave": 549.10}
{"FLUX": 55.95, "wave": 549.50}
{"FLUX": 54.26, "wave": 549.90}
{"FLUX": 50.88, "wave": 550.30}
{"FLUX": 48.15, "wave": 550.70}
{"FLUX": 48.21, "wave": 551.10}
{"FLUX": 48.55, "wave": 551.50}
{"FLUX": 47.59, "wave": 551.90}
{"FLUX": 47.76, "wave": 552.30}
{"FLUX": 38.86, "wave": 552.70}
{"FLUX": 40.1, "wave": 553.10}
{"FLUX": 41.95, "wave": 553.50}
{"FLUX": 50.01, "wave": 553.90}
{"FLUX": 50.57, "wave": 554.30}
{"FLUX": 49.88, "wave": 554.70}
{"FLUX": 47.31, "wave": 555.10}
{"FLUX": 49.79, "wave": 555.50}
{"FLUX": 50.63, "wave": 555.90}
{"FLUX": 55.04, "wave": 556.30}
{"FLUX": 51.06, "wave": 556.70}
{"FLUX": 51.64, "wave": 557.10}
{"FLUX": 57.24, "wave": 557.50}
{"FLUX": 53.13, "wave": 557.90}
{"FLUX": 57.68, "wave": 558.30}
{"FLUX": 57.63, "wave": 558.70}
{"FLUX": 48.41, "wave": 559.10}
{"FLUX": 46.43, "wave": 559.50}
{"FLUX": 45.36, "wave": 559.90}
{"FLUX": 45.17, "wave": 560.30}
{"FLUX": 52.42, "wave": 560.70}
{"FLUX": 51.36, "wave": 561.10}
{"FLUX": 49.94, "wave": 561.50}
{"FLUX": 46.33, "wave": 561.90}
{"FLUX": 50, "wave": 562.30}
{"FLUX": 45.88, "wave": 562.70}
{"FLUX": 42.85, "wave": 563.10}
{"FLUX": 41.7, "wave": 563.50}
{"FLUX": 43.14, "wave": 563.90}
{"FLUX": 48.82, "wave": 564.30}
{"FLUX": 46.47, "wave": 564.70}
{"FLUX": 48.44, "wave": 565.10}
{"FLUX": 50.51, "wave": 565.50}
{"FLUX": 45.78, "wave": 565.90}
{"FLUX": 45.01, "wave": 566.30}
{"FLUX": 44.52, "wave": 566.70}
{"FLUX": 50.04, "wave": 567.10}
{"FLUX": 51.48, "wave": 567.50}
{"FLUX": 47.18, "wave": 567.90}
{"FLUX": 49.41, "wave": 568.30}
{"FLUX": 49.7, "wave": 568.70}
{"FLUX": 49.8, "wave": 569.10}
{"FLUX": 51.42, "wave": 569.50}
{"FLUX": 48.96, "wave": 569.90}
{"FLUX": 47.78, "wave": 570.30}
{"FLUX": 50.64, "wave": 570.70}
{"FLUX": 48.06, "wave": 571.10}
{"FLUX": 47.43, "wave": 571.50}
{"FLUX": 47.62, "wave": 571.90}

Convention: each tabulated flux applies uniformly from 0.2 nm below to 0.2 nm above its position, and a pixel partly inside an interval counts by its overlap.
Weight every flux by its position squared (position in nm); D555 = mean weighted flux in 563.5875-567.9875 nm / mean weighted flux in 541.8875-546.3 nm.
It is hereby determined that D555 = 1.1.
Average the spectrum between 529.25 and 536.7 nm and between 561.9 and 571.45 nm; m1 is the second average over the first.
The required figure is 0.93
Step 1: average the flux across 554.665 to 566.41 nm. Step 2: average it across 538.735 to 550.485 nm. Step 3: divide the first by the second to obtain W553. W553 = 1.0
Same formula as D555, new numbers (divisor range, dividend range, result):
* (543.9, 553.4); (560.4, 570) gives 1.04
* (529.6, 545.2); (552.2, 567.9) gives 1.07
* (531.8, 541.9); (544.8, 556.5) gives 1.04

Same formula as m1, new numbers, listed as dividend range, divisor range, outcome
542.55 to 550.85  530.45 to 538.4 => 0.96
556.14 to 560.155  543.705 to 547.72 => 1.06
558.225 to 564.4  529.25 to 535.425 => 0.94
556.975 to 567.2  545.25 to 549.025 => 0.99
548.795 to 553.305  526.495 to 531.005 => 0.97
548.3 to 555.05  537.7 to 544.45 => 1.04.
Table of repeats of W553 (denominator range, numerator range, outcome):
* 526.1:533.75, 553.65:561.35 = 1.02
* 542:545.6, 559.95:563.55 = 1.01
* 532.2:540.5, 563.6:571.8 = 0.96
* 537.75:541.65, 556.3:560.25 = 1.10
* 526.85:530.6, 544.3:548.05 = 0.95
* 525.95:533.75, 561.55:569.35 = 0.95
